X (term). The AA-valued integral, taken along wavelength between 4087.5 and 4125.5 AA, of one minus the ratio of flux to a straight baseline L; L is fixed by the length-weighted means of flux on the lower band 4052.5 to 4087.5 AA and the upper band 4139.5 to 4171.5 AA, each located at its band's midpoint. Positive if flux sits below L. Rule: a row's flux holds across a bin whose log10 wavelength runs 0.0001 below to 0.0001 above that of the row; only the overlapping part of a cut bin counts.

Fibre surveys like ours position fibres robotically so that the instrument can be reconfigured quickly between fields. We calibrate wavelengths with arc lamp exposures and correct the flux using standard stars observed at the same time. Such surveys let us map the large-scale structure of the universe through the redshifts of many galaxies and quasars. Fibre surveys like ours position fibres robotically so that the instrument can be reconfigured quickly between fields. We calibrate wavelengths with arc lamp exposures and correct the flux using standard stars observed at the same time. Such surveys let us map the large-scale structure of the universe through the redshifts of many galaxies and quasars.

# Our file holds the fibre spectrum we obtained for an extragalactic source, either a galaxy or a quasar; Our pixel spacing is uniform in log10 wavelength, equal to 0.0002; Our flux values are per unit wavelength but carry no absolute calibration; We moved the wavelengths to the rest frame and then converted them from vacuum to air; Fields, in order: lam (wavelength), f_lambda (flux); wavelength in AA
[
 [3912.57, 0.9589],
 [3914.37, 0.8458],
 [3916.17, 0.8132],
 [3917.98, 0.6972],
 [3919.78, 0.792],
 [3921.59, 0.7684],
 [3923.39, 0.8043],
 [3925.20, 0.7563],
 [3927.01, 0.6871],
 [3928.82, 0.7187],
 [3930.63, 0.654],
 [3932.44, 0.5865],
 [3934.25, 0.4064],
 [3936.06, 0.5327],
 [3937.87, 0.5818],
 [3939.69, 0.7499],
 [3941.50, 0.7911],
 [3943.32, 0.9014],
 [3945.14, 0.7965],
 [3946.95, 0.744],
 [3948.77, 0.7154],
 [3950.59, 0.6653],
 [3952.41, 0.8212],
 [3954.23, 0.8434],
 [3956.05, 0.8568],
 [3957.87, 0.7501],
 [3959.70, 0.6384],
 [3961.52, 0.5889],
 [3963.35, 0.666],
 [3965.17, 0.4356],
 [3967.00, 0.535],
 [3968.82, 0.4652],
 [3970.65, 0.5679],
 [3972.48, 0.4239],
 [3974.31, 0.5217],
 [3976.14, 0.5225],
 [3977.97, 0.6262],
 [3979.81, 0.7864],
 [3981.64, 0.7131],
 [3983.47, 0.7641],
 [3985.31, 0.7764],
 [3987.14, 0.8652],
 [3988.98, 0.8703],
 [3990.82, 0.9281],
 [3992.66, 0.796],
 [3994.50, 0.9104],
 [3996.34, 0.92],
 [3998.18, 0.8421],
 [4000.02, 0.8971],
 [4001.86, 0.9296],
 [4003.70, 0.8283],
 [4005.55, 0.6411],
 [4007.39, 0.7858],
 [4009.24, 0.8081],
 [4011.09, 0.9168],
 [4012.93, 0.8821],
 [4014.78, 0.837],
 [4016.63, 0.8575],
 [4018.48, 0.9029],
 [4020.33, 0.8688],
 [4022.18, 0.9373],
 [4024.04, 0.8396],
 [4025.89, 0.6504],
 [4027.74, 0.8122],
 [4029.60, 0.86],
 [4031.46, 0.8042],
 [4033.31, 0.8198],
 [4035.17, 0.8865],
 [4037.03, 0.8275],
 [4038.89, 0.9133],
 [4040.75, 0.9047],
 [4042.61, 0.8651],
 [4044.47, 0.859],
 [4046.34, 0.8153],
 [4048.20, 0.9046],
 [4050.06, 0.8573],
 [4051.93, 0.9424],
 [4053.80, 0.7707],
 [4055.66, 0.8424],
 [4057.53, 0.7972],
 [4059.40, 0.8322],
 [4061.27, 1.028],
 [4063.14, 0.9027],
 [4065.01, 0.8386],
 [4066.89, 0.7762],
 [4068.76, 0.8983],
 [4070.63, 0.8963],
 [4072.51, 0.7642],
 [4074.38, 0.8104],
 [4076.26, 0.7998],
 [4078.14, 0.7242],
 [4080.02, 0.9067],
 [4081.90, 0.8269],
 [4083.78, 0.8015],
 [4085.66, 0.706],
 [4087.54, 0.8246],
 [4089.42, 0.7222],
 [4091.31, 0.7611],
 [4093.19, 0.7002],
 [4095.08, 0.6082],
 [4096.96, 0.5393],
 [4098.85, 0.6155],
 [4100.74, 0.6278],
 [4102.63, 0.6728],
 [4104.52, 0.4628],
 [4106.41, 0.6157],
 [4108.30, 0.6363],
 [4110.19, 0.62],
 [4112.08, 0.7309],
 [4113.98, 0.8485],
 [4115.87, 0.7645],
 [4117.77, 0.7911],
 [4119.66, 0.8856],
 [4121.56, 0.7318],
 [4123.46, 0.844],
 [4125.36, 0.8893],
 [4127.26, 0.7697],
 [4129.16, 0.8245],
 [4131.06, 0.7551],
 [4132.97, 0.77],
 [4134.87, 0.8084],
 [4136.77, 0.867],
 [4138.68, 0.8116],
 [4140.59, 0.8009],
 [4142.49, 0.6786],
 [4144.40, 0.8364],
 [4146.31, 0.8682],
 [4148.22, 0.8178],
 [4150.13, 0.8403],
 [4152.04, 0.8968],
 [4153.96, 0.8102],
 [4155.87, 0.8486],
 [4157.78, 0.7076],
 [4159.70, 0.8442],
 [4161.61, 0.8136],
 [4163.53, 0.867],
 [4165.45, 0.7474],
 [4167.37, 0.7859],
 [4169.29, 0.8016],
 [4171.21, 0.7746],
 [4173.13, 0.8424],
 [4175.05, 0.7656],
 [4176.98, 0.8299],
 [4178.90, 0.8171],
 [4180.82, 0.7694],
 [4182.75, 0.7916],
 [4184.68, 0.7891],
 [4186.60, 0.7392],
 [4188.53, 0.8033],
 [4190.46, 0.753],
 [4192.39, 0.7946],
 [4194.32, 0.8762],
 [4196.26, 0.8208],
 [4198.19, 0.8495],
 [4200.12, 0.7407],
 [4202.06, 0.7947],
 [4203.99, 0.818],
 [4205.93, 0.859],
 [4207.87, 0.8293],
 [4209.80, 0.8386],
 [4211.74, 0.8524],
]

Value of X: 5.5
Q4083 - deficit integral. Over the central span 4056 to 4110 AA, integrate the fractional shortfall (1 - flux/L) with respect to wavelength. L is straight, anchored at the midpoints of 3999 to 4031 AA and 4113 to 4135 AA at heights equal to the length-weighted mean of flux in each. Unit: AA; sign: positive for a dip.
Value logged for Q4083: 4.41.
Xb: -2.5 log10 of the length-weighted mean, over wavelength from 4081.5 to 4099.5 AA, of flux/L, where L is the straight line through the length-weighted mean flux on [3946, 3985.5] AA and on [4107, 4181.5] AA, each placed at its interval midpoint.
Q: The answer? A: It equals 0.07 mag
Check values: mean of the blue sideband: 0.654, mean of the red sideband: 0.797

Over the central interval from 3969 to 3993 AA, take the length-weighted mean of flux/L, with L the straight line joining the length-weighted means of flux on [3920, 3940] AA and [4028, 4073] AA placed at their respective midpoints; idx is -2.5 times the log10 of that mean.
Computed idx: 0.08 mag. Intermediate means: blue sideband 0.66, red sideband 0.859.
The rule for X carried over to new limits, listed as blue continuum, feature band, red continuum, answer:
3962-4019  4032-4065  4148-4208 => -4.37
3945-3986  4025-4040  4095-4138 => -2.90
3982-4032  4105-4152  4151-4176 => 1.88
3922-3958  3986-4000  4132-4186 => -2.57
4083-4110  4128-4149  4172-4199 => -2.16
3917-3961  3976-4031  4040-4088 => -2.89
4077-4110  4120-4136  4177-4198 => -1.60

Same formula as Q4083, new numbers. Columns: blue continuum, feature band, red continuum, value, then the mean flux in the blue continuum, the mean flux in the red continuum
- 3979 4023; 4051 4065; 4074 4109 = -2.2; 0.844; 0.702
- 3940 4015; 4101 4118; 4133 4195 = 2.4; 0.745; 0.805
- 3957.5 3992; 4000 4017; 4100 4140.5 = -4.0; 0.655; 0.751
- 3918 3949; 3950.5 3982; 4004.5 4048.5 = 5.0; 0.705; 0.841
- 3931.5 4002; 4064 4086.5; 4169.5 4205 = -1.8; 0.709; 0.798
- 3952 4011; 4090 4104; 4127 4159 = 2.5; 0.731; 0.808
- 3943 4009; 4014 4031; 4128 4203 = -2.1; 0.731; 0.804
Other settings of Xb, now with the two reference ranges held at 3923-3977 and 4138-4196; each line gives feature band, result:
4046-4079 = -0.16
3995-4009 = -0.21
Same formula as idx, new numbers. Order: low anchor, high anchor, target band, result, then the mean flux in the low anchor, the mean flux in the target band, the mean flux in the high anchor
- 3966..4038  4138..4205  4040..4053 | -0.12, 0.78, 0.877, 0.804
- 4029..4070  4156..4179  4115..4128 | 0.02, 0.862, 0.812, 0.801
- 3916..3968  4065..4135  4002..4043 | -0.16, 0.698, 0.84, 0.75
